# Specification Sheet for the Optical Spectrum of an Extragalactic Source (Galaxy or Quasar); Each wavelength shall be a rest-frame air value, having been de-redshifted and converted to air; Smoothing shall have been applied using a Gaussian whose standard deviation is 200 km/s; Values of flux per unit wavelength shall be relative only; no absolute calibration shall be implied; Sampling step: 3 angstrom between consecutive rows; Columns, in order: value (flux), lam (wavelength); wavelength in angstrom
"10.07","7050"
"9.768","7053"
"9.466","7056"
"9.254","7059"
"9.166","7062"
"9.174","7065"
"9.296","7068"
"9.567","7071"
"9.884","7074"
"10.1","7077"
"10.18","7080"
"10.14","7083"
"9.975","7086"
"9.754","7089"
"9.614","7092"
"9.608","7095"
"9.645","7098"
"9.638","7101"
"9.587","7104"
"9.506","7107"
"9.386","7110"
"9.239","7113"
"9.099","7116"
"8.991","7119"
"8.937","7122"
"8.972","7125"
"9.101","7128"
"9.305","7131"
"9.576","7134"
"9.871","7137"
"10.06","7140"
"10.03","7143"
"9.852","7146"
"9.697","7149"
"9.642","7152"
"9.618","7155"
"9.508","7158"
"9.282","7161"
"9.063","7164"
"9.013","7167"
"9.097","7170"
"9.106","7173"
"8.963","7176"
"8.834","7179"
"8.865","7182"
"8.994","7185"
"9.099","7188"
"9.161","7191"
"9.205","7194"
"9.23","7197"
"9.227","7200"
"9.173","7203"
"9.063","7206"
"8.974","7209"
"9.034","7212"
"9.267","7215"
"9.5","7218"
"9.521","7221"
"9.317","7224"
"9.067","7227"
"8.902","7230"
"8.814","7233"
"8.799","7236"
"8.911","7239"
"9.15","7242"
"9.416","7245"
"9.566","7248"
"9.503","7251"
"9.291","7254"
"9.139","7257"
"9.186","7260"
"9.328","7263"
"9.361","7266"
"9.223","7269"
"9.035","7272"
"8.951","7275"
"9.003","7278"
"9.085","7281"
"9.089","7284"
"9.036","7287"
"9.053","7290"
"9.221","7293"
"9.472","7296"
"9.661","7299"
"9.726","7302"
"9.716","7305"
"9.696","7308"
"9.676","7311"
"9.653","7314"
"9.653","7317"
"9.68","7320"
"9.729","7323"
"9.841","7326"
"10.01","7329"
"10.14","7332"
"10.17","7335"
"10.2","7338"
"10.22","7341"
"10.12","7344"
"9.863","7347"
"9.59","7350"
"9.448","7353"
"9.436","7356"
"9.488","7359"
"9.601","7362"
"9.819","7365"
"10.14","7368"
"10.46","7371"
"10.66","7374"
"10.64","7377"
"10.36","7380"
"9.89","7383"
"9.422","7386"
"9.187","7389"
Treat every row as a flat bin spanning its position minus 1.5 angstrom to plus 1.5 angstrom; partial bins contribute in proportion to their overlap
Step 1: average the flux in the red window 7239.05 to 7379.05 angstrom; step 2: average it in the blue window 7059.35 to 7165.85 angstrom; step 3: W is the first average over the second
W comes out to 1.01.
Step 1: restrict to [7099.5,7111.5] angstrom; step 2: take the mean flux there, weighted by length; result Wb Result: 9.53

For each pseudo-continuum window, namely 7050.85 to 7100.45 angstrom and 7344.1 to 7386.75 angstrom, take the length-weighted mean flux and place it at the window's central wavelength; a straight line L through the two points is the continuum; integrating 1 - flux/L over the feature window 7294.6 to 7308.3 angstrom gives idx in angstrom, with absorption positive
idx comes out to 0.3 angstrom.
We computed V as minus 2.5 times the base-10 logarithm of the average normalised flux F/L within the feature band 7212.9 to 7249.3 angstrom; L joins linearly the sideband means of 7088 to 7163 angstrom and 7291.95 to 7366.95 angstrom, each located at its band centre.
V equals 0.05 mag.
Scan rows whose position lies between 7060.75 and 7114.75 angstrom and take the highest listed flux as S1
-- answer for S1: 10.18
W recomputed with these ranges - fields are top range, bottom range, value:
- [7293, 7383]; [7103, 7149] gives 1.05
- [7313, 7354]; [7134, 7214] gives 1.06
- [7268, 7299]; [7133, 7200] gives 0.98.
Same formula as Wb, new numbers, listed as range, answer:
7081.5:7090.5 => 9.96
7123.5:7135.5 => 9.24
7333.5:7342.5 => 10.2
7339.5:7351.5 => 9.95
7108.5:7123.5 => 9.13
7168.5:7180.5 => 9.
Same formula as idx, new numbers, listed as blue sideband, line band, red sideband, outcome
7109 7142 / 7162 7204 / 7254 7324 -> 1.2 angstrom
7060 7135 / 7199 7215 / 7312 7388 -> 0.9 angstrom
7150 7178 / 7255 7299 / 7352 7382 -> 2.3 angstrom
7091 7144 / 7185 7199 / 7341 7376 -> 0.6 angstrom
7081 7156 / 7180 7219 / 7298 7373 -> 2.1 angstrom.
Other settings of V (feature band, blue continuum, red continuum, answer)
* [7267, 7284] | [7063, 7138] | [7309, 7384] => 0.09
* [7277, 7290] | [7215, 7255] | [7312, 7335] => 0.06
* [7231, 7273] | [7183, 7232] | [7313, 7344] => 0.03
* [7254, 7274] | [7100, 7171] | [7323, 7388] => 0.06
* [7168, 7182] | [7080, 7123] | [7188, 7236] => 0.03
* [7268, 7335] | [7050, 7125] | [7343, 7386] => 0.04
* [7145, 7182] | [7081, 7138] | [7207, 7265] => 0.01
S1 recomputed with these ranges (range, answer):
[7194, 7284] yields 9.566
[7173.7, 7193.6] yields 9.161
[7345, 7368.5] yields 10.14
